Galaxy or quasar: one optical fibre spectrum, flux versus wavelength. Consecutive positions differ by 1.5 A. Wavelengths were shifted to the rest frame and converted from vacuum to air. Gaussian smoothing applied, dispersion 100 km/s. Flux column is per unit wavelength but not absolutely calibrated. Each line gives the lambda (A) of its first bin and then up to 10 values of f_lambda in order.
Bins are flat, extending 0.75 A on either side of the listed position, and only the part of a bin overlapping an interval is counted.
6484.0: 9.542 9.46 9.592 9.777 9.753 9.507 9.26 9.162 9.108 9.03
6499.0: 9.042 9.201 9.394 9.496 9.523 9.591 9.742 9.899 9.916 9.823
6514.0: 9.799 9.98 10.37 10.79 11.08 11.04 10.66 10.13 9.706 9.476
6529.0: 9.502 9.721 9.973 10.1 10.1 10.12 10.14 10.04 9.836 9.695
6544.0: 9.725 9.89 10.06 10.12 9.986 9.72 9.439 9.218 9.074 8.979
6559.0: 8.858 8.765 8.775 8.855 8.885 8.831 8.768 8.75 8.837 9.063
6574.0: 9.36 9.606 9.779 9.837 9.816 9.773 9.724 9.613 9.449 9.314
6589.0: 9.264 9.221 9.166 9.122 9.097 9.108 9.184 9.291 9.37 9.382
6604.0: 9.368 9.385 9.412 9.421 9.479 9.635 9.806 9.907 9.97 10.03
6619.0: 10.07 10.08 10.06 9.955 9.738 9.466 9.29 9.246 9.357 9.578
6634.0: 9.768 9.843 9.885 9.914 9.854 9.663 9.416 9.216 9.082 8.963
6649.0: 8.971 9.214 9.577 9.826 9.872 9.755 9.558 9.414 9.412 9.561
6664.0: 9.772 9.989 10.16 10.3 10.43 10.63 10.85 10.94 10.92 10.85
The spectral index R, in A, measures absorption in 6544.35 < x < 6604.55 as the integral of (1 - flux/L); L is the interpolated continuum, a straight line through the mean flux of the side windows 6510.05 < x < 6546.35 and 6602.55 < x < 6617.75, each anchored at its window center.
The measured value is 3.0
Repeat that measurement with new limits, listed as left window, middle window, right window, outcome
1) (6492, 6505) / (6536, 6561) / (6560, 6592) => -1.0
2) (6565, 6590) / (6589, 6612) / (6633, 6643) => 0.5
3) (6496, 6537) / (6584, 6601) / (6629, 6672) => 0.9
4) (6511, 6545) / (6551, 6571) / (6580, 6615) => 1.6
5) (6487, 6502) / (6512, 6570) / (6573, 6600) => -2.1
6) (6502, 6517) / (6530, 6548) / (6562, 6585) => -0.8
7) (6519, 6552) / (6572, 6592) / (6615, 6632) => 0.8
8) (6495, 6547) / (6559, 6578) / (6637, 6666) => 1.4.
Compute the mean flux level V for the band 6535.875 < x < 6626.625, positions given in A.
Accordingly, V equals 9.49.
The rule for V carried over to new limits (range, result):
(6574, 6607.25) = 9.42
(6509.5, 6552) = 10.1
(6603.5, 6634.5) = 9.67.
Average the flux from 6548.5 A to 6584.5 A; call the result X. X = 9.27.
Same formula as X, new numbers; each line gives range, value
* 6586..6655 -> 9.51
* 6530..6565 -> 9.6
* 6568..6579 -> 9.27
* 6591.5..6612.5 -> 9.32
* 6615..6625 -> 10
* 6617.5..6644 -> 9.72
